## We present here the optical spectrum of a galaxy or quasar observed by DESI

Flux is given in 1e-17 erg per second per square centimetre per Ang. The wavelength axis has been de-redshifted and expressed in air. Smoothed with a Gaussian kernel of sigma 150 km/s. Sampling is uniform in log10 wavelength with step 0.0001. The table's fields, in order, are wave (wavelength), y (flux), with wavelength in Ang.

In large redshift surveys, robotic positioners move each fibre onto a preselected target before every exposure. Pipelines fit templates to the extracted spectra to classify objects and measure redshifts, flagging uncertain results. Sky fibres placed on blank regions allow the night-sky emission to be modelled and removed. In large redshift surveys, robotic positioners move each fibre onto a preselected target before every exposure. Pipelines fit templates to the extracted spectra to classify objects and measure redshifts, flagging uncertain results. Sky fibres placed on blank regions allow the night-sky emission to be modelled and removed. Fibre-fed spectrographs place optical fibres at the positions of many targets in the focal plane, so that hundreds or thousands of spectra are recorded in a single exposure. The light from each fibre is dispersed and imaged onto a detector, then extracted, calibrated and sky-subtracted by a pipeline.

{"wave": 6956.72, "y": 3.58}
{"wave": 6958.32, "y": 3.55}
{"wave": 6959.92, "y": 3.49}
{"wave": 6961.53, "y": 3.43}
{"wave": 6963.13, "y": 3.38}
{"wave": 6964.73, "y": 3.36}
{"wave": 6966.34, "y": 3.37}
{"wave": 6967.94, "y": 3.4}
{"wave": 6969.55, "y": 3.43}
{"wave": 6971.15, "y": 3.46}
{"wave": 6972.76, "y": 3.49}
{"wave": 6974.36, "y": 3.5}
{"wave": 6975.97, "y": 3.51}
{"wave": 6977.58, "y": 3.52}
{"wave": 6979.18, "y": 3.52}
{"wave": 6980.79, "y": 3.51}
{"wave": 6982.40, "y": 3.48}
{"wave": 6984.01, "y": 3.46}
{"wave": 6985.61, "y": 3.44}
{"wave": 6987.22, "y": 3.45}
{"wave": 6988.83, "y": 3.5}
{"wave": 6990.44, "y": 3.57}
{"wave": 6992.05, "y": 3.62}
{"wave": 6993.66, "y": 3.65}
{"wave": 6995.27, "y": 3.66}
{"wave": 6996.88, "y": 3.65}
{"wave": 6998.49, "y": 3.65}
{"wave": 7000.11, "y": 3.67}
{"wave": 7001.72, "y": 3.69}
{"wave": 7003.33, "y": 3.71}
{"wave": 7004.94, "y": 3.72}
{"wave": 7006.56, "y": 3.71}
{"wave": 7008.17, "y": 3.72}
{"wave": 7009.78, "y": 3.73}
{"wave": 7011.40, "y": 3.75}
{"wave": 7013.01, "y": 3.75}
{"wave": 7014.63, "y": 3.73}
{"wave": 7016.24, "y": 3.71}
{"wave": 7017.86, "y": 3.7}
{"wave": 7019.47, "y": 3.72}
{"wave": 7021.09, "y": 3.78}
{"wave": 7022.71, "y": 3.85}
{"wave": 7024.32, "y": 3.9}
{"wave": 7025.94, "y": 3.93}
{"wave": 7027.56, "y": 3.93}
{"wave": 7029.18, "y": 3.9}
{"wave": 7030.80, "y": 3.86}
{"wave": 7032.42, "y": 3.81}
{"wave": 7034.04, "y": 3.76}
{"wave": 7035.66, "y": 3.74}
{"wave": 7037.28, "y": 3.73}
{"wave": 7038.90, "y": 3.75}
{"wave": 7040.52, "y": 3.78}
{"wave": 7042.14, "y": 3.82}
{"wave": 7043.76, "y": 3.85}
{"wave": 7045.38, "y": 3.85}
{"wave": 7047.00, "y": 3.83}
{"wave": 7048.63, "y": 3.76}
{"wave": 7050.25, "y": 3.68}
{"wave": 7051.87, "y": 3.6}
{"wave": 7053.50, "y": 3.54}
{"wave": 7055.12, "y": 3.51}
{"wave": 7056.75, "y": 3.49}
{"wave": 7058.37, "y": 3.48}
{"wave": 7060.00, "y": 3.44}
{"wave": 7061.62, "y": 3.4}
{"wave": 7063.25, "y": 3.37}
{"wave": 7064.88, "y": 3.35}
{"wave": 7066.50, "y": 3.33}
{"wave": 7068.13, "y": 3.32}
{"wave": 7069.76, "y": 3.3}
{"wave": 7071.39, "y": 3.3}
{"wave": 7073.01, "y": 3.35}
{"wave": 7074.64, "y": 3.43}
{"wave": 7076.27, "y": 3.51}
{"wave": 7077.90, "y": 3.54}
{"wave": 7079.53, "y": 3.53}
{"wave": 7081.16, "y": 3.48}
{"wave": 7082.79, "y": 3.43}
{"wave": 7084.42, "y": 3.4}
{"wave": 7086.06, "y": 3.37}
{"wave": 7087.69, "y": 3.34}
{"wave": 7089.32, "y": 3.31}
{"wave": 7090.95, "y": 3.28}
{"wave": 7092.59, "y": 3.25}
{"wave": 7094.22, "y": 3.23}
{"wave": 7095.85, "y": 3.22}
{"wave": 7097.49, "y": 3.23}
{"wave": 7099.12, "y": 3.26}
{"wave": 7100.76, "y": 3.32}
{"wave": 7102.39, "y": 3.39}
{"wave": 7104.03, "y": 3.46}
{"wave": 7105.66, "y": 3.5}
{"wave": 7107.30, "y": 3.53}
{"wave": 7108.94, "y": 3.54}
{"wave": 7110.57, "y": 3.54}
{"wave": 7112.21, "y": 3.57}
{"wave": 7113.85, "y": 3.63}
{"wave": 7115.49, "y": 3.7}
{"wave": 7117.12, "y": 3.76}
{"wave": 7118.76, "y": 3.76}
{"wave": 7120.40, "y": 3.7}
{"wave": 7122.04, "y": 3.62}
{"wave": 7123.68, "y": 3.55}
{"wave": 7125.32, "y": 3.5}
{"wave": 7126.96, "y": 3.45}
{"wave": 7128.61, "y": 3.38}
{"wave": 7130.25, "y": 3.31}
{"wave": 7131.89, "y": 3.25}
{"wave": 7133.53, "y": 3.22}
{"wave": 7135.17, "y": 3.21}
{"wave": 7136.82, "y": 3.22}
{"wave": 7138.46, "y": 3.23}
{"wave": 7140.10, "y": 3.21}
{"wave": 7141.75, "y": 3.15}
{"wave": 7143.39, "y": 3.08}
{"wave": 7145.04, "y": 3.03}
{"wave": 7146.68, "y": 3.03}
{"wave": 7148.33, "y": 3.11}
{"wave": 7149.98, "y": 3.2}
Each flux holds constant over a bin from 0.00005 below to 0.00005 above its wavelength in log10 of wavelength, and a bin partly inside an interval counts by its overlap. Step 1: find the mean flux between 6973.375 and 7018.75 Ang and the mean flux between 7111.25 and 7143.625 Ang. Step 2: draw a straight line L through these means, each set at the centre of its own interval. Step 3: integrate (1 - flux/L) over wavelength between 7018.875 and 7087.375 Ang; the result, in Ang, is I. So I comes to -1.4 Ang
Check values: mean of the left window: 3.62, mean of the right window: 3.43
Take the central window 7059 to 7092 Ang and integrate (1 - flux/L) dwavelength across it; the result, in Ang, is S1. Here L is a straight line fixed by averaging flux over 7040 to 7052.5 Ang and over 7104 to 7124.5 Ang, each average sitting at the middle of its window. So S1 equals 2.82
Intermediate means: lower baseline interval 3.78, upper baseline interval 3.61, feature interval 3.39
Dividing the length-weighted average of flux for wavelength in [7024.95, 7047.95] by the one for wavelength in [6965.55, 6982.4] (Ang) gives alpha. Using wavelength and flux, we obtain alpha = 1.10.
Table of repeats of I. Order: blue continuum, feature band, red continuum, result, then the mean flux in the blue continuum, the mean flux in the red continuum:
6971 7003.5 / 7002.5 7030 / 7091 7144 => -2.00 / 3.56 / 3.4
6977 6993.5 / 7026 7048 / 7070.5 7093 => -2.35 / 3.51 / 3.4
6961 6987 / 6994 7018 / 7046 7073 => -1.65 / 3.45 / 3.48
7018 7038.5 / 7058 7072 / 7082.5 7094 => 0.62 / 3.82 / 3.33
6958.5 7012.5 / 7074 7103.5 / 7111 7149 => 0.57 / 3.55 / 3.38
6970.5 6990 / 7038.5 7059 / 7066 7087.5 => -1.55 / 3.49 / 3.41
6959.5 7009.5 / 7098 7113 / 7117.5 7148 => -0.37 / 3.54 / 3.33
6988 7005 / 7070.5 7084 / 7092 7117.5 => 0.19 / 3.64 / 3.44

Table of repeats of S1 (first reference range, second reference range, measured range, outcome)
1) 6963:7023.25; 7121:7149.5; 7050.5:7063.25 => -0.17 Ang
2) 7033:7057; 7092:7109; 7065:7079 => 0.60 Ang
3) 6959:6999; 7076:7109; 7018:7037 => -2.09 Ang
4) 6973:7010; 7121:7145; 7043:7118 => -1.22 Ang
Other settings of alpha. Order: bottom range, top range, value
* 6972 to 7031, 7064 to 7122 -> 0.94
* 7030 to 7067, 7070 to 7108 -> 0.93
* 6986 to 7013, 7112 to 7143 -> 0.94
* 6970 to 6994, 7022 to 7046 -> 1.09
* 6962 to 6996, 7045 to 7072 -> 1.00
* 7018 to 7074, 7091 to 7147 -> 0.93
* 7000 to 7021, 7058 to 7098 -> 0.90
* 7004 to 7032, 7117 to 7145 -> 0.89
